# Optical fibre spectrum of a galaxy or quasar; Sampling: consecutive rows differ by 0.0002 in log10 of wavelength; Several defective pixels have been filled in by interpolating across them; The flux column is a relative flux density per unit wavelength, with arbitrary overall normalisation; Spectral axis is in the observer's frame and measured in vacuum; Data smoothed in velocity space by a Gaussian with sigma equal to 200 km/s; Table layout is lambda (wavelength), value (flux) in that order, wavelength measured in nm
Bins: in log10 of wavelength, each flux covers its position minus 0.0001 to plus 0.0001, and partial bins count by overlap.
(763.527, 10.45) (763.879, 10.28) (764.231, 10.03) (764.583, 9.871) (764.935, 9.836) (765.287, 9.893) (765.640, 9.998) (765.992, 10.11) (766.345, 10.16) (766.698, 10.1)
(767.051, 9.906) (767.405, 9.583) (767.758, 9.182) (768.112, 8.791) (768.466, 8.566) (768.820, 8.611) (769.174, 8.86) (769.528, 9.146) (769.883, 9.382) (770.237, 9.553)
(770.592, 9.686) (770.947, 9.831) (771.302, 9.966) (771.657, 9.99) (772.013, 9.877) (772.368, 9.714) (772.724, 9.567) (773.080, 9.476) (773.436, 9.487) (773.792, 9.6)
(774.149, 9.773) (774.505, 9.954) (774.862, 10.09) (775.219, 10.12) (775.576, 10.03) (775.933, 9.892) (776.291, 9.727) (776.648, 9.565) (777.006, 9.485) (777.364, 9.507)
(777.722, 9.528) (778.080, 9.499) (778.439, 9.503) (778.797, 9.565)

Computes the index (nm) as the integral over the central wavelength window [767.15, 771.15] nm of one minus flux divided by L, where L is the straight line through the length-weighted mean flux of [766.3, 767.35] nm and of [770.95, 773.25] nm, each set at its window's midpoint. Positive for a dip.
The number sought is 0.27 nm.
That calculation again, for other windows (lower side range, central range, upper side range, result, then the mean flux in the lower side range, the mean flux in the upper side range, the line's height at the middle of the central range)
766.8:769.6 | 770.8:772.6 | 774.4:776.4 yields -0.064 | 9.1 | 9.97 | 9.53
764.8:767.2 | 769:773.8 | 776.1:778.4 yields 0.100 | 10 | 9.55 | 9.79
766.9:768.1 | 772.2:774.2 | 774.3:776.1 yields 0.056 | 9.44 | 10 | 9.87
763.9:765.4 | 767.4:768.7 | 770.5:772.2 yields 0.128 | 9.95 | 9.88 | 9.91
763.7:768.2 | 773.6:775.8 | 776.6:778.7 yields -0.075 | 9.85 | 9.51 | 9.6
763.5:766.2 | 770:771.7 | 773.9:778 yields 0.021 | 10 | 9.78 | 9.9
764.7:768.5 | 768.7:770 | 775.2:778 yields 0.093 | 9.69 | 9.7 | 9.69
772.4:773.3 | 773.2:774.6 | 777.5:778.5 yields -0.020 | 9.55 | 9.51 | 9.54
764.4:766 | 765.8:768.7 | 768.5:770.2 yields -0.015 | 9.93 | 9.01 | 9.48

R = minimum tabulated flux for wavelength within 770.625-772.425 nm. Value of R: 9.714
